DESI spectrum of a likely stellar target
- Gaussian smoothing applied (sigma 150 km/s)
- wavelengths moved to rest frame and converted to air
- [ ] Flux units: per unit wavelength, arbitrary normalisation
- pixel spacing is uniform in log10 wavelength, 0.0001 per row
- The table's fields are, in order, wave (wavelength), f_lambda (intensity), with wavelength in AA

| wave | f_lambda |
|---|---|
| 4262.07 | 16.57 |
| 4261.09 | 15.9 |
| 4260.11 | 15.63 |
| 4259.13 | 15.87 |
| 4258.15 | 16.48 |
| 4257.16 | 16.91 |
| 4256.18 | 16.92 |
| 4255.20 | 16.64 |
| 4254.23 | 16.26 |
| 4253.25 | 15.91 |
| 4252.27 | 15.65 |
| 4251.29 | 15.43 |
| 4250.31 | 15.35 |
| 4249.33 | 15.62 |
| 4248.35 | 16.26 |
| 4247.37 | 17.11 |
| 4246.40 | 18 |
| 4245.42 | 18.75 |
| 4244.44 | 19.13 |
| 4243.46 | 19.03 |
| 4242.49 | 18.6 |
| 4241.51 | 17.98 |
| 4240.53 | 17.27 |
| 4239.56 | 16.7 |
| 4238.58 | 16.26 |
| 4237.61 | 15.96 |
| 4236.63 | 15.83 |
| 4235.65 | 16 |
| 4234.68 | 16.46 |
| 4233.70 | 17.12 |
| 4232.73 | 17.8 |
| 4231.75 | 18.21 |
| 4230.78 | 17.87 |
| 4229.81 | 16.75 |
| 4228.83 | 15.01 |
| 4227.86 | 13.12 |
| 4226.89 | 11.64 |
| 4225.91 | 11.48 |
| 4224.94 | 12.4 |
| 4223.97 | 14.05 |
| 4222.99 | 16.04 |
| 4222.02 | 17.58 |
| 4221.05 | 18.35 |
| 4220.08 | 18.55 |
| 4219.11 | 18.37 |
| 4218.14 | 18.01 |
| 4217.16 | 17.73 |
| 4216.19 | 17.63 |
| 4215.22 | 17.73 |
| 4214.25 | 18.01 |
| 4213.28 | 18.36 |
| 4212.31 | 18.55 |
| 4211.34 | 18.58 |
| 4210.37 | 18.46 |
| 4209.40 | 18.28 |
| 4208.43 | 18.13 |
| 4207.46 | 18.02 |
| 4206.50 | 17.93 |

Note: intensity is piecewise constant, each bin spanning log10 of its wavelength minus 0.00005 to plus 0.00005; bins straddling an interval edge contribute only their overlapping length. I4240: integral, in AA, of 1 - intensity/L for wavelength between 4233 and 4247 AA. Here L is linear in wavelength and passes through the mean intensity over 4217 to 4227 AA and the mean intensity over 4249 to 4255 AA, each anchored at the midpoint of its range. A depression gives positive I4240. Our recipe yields -1.37 AA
